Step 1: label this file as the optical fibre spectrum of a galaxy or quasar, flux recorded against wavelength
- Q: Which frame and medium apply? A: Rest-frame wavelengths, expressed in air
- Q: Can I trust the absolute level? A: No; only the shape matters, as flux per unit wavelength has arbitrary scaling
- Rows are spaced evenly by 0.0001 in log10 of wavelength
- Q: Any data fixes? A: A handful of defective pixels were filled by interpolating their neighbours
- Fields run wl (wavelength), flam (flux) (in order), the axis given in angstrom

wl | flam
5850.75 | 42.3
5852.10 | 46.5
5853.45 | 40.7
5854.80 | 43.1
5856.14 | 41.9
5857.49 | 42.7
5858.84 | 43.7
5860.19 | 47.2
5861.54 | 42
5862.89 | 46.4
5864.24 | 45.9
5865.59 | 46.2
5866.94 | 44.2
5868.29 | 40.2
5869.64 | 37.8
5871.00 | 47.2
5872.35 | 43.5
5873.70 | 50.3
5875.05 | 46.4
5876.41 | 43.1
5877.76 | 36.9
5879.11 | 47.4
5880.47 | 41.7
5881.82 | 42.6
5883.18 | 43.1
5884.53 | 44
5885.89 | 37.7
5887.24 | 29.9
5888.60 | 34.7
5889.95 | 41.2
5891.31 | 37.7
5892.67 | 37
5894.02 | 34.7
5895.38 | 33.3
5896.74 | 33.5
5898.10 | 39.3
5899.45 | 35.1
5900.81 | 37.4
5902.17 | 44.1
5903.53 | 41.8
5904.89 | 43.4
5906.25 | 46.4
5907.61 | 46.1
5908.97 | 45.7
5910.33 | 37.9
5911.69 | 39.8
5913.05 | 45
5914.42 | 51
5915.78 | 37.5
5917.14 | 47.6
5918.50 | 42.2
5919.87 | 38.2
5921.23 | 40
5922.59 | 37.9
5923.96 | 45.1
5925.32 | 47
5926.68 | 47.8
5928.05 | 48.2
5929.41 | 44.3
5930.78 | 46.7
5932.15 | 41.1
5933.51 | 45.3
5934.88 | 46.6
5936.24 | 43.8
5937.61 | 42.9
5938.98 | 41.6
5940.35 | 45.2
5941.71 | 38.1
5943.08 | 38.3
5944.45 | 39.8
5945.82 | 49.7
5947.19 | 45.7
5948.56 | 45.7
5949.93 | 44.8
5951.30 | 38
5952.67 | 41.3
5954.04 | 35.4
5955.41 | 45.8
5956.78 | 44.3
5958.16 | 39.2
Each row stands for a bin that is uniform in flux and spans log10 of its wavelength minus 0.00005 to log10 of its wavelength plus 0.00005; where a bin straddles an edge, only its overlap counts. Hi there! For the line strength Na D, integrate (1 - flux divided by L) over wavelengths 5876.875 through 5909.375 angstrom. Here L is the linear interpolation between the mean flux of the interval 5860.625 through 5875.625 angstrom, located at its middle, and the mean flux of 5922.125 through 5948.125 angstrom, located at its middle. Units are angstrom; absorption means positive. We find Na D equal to 3.4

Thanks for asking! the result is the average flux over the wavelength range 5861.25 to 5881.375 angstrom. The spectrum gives 44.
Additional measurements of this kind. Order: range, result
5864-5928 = 41.7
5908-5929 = 43.5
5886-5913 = 39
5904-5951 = 43.7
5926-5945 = 43.6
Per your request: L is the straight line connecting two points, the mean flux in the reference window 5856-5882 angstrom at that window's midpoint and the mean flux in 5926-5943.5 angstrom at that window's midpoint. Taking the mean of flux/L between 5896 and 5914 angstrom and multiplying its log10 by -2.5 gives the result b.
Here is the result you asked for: 0.07 mag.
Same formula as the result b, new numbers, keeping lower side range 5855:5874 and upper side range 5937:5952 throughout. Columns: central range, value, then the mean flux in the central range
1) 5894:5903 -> 0.18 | 37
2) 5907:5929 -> -0.01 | 43.6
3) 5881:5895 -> 0.15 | 38.2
